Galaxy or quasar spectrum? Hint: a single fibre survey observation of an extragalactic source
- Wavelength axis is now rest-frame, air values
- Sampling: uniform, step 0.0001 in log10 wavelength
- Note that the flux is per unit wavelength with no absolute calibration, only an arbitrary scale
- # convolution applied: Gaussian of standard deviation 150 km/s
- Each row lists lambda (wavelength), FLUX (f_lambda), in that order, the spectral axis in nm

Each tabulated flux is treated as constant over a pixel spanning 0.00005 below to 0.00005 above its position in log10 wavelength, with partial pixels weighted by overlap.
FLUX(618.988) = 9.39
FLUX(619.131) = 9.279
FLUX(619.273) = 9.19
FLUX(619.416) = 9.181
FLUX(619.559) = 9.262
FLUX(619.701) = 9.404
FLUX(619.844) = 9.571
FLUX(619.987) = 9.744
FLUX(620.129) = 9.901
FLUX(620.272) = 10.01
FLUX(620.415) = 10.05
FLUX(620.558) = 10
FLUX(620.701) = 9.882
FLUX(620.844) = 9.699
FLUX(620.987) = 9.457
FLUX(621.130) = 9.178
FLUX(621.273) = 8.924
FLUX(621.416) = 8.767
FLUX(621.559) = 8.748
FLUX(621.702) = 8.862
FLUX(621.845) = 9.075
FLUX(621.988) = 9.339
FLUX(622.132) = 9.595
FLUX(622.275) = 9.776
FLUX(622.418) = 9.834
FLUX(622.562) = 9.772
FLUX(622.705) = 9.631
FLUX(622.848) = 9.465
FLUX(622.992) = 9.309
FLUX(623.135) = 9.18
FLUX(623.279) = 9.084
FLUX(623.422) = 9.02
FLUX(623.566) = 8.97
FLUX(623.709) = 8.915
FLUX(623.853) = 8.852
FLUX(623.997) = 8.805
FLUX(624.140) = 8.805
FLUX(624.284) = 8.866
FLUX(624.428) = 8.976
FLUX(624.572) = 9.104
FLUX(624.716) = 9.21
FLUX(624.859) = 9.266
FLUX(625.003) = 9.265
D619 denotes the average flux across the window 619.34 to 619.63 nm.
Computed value 9.21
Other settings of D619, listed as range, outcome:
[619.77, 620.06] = 9.66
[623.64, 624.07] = 8.86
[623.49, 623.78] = 8.95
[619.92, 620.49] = 9.93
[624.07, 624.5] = 8.87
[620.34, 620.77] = 9.97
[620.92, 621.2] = 9.32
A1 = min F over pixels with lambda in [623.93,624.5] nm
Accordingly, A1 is 8.805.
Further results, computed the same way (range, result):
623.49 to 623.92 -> 8.852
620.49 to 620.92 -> 9.699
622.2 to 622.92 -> 9.465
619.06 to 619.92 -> 9.181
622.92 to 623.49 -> 9.02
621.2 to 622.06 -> 8.748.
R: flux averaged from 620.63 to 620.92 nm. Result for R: 9.78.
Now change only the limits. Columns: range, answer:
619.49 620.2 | 9.59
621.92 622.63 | 9.65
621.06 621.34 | 9.05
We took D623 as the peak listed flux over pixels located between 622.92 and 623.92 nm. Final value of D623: 9.309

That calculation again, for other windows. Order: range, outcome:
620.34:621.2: 10.05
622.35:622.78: 9.834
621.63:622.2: 9.595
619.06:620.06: 9.744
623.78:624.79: 9.21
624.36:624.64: 9.104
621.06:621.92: 9.178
